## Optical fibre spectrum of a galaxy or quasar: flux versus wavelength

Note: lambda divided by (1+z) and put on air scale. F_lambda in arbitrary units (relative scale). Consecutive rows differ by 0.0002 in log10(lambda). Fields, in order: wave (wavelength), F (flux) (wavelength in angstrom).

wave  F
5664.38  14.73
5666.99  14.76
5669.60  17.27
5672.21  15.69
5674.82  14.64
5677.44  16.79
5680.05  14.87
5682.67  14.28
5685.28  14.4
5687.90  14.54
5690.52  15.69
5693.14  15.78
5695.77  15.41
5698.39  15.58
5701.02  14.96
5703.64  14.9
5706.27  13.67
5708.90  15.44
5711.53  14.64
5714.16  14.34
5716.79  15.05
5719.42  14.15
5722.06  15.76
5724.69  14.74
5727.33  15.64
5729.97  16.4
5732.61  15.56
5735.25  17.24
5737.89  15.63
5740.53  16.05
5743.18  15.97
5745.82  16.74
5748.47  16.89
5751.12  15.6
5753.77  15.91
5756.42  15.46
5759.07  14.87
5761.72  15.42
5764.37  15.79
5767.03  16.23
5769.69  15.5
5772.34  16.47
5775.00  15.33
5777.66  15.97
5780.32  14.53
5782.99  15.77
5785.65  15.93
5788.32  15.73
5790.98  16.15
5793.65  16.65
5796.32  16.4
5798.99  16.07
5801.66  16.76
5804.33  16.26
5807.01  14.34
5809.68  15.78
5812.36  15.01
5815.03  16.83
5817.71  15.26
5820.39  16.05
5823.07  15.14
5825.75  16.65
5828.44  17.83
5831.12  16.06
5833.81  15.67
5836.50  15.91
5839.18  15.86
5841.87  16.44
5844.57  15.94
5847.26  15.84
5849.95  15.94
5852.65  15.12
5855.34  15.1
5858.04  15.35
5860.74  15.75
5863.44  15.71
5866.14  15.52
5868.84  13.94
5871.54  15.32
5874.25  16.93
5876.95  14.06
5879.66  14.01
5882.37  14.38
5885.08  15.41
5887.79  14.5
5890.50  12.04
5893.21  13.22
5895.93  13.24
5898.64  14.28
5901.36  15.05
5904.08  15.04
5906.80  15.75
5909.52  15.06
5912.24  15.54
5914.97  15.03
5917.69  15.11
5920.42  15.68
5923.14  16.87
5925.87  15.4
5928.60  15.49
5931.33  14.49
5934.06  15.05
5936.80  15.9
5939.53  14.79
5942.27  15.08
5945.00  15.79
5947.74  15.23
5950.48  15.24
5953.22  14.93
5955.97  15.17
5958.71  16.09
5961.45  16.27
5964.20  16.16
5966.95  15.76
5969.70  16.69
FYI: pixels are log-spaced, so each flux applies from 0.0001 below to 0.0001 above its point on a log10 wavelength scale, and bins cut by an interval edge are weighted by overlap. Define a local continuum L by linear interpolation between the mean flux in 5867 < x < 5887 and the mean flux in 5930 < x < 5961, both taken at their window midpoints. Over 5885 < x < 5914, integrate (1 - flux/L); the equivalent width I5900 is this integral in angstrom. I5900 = 1.1 angstrom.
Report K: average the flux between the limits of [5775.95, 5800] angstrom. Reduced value 15.9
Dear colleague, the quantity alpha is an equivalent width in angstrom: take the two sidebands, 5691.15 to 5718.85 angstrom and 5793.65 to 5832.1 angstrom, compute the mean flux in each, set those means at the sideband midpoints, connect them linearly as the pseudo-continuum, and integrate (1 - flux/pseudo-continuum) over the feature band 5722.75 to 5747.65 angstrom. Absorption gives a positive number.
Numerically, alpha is -1.2 angstrom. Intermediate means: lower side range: 15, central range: 16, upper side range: 16.1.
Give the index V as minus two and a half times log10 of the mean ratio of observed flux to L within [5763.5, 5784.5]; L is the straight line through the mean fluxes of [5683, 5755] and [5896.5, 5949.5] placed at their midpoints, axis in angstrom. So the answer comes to -0.022 mag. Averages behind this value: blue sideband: 15.4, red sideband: 15.3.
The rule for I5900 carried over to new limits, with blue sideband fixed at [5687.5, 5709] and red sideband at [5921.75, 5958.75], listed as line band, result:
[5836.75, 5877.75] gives -0.73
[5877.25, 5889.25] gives 0.63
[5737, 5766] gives -1.32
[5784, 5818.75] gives -1.64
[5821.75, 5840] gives -1.10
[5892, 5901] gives 0.92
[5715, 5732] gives -0.16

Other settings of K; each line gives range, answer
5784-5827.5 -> 16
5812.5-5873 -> 15.8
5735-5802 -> 15.9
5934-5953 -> 15.3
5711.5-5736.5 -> 15.4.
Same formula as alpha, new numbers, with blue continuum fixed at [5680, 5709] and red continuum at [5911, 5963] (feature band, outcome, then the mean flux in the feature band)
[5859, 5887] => 0.4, 15.1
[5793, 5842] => -2.7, 16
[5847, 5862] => -0.2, 15.5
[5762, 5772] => -0.5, 15.9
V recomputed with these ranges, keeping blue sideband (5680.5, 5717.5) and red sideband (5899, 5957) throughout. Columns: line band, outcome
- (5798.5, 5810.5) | -0.052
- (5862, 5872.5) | 0.005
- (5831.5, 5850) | -0.056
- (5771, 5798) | -0.059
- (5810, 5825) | -0.042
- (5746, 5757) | -0.075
